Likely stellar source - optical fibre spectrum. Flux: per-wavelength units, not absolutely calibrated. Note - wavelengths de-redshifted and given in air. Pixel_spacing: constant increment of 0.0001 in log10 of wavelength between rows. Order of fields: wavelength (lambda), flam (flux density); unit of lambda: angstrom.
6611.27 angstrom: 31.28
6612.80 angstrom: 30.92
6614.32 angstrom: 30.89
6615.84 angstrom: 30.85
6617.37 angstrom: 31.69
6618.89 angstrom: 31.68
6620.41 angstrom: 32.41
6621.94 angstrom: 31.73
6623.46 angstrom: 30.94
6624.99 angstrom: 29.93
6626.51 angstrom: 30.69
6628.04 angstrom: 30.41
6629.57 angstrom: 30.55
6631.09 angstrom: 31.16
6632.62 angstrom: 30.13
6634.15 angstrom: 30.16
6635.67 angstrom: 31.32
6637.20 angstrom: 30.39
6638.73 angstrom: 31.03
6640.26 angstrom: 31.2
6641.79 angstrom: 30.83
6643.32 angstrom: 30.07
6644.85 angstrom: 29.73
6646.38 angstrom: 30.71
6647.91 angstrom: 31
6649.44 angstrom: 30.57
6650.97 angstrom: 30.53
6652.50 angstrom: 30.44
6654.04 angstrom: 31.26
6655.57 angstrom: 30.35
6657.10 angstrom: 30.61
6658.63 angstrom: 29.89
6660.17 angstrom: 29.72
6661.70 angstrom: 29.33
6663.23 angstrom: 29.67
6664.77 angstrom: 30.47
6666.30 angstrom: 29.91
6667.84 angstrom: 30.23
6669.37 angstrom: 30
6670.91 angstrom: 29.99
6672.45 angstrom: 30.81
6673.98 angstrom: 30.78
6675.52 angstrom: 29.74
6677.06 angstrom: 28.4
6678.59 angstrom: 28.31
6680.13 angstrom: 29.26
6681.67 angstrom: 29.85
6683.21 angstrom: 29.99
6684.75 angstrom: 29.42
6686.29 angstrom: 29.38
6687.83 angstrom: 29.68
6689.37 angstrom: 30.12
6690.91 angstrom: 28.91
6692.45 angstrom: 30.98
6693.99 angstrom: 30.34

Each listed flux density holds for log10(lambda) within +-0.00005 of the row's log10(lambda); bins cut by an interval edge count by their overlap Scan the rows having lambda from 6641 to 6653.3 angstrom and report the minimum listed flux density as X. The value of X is 29.73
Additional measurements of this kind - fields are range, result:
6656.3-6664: 29.33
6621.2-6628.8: 29.93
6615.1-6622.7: 30.85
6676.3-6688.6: 28.31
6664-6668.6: 29.91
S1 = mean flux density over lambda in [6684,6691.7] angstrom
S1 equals 29.5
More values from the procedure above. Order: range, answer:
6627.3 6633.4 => 30.5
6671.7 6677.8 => 29.9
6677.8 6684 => 29.4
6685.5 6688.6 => 29.5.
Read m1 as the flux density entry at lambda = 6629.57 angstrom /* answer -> 30.55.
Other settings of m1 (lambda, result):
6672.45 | 30.81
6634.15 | 30.16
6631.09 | 31.16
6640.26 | 31.2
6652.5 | 30.44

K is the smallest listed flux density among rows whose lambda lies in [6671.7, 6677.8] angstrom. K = 28.4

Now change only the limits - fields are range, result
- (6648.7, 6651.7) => 30.53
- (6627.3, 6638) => 30.13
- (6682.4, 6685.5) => 29.42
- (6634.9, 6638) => 30.39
